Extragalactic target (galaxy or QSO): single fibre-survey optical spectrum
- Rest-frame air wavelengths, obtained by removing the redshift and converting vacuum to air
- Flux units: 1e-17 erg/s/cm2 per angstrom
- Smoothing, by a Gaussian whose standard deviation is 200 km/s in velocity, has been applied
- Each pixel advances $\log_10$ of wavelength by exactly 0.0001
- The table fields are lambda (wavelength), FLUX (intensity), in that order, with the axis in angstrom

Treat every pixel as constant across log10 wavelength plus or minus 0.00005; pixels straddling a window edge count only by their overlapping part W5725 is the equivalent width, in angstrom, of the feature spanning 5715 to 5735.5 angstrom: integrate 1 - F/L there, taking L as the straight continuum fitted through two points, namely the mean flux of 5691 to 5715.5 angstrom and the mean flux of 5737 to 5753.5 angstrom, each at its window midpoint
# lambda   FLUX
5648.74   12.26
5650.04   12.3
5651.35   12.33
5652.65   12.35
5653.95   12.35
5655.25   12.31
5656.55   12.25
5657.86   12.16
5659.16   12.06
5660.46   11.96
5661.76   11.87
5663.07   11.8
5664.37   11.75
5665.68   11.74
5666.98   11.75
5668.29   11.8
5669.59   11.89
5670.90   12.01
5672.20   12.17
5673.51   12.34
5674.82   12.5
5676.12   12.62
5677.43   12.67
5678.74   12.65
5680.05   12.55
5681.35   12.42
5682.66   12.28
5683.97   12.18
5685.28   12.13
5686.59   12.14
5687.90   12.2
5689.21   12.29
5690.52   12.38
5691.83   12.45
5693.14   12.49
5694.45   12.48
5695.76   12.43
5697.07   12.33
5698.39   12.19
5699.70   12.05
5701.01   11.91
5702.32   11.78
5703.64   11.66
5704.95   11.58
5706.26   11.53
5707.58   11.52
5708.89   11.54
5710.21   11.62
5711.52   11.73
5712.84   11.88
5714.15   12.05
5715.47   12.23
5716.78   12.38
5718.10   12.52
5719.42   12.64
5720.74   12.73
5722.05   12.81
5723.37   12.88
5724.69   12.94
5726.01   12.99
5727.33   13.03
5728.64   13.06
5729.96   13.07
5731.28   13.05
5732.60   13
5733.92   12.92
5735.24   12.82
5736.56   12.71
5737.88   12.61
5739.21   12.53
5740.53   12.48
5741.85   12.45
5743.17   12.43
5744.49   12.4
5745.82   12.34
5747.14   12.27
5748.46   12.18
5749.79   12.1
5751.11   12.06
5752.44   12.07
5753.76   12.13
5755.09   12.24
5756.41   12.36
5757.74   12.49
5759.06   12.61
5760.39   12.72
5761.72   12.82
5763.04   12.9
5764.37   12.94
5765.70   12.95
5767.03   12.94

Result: -1.1 angstrom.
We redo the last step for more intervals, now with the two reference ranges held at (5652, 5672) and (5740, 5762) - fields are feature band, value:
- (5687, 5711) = 0.3 angstrom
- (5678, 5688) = -0.2 angstrom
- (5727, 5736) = -0.5 angstrom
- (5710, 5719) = 0.1 angstrom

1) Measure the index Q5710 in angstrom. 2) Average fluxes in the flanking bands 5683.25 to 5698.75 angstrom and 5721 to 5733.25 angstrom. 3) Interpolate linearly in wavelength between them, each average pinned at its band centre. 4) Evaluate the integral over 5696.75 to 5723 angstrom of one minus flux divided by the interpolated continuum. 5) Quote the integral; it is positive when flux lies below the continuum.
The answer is 1.3 angstrom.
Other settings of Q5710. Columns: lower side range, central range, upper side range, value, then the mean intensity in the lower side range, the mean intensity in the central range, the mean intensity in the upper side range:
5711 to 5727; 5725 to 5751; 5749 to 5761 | -0.5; 12.5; 12.6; 12.3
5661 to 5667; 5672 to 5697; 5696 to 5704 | -1.0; 11.8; 12.4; 12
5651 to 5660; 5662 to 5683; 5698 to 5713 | -0.2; 12.3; 12.2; 11.7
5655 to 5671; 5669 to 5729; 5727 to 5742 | 0.5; 11.9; 12.3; 12.8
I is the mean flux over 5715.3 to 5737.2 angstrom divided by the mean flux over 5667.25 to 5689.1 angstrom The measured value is 1.05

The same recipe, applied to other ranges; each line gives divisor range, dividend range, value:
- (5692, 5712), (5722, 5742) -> 1.08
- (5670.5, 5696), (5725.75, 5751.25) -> 1.02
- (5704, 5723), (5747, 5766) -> 1.03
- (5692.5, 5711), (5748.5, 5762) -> 1.03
